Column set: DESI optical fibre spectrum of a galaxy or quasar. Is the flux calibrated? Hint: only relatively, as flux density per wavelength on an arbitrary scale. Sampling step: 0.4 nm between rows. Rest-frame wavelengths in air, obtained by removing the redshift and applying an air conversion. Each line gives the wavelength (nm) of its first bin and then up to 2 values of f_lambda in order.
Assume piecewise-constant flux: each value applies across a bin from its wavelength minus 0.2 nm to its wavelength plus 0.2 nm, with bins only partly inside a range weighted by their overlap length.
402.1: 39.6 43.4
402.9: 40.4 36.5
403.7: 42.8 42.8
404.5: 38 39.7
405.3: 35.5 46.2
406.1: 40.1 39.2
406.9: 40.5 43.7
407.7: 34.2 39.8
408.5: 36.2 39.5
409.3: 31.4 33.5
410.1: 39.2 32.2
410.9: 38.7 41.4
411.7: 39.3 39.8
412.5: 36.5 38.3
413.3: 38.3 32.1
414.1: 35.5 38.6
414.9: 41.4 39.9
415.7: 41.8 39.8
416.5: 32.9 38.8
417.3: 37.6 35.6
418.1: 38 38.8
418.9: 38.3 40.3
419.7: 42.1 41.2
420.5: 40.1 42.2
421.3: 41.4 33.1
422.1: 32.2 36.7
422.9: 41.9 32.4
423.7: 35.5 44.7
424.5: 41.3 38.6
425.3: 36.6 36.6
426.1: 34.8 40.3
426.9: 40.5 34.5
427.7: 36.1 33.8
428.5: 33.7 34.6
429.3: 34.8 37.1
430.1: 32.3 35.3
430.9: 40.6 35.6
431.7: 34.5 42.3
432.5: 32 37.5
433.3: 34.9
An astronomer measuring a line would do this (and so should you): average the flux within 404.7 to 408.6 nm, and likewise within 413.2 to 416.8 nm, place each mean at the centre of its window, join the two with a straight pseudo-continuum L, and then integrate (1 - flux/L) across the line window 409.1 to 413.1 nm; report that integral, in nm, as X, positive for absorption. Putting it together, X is 0.17 nm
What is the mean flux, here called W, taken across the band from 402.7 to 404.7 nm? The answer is 40.1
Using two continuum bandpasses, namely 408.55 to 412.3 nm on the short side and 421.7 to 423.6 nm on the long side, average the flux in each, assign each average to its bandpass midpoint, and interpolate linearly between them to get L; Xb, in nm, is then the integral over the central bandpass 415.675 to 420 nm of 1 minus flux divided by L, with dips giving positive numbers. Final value -0.28 nm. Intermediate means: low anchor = 37.2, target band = 38.5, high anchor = 35.5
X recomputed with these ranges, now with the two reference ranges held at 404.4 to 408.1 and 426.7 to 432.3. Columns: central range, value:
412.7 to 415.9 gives 0.020 nm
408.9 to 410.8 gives 0.208 nm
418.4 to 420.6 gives -0.147 nm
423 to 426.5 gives -0.094 nm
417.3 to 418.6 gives 0.018 nm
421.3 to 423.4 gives 0.070 nm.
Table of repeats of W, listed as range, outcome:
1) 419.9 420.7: 40.7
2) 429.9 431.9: 35.7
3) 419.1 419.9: 41.2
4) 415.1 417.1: 38.6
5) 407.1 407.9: 39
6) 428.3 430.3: 34.5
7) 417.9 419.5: 38.8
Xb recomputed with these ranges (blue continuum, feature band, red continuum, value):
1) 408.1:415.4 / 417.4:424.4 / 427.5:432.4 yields -0.37 nm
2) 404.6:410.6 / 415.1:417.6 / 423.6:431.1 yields -0.05 nm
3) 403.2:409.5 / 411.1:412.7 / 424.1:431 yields -0.03 nm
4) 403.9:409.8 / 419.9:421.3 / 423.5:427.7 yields -0.10 nm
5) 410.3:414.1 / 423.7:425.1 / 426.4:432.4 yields -0.16 nm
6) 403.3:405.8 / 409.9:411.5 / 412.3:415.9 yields 0.04 nm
